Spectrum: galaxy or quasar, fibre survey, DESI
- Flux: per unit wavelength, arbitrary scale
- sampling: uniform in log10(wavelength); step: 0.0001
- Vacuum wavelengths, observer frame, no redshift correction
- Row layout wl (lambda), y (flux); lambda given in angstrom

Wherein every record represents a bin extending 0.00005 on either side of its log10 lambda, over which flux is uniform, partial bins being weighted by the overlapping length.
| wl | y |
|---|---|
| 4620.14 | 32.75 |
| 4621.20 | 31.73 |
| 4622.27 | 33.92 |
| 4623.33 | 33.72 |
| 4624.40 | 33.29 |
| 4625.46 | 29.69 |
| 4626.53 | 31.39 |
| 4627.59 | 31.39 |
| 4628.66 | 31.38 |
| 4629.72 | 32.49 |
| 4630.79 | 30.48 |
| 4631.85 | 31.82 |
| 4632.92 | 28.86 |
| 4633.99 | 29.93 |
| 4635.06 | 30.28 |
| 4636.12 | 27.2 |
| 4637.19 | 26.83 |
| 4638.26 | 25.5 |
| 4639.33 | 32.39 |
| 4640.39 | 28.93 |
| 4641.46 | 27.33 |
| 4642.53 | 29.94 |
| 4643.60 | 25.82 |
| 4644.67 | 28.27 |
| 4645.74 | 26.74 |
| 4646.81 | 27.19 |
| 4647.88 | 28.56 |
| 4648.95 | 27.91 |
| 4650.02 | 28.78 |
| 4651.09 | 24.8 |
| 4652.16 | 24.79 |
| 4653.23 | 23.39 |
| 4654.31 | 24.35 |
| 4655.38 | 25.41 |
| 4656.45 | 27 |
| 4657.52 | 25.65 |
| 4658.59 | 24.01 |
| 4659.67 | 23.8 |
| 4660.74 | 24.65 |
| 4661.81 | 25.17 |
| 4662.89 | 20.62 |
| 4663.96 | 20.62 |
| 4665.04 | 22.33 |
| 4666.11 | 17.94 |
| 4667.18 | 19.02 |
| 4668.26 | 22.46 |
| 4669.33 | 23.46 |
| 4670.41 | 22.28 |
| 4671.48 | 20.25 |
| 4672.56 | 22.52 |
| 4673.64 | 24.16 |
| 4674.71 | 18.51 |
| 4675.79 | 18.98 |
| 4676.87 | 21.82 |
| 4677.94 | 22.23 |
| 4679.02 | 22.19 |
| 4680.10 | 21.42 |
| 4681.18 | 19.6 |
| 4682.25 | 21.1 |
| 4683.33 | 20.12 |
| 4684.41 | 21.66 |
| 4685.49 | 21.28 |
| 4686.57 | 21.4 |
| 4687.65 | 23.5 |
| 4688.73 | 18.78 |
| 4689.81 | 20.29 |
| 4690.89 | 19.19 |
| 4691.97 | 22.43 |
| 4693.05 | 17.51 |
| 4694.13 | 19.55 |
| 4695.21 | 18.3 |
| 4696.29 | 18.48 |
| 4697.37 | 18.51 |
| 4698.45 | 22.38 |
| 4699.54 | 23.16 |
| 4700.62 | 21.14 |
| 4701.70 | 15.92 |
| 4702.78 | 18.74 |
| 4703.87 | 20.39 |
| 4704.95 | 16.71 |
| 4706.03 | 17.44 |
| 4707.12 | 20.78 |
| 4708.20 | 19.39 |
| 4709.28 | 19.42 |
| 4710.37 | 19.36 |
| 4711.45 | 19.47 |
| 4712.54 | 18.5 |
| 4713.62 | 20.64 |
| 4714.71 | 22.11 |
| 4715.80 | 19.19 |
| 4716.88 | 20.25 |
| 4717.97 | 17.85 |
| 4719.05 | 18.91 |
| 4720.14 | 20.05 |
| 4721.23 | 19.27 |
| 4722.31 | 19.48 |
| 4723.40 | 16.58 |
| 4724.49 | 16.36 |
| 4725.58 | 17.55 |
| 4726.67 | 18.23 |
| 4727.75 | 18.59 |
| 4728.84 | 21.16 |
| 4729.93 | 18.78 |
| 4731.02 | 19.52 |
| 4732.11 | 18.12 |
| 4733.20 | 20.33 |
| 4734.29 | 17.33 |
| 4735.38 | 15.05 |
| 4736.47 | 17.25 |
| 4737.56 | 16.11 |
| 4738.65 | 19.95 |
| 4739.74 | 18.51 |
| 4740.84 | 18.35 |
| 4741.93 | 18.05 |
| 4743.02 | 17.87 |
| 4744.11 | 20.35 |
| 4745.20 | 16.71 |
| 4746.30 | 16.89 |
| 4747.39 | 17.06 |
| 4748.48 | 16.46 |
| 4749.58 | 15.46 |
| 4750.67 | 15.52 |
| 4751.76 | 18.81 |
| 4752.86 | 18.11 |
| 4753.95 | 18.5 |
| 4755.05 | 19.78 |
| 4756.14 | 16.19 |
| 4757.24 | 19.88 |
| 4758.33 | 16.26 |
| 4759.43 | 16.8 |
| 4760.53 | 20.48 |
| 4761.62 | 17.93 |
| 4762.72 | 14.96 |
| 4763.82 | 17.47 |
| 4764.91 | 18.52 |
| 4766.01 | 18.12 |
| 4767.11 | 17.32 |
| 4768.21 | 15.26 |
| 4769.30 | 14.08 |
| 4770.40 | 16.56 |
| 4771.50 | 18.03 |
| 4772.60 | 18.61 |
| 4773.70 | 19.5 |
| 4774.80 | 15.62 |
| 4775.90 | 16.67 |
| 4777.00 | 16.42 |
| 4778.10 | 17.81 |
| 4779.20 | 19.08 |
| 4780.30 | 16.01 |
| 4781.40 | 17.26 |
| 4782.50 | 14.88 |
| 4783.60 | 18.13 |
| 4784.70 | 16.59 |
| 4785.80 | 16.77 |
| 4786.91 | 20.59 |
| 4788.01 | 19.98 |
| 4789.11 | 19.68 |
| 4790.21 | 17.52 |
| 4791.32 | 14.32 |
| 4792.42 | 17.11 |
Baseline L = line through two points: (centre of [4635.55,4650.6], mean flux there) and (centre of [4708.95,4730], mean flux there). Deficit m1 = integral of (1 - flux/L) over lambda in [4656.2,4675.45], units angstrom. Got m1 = 2.3 angstrom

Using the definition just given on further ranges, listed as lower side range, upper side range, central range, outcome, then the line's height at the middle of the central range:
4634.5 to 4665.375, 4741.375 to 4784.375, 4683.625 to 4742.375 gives 5.6 angstrom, 21.3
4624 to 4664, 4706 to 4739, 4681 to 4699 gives 1.8 angstrom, 22.5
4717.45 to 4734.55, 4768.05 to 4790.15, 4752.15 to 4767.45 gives 0.0 angstrom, 17.9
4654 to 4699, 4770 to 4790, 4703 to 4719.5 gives 0.7 angstrom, 20.2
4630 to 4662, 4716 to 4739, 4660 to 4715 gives 5.2 angstrom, 22.8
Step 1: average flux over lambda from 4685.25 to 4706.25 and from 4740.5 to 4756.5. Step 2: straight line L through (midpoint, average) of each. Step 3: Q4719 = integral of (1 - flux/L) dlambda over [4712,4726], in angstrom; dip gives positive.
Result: -0.12 angstrom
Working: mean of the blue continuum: 19.8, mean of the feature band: 19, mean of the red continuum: 17.6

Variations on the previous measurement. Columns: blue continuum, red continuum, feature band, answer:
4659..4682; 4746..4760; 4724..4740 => 0.23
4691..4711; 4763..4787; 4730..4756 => 0.45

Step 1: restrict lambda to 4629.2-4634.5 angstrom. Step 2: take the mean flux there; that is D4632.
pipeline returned 30.7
